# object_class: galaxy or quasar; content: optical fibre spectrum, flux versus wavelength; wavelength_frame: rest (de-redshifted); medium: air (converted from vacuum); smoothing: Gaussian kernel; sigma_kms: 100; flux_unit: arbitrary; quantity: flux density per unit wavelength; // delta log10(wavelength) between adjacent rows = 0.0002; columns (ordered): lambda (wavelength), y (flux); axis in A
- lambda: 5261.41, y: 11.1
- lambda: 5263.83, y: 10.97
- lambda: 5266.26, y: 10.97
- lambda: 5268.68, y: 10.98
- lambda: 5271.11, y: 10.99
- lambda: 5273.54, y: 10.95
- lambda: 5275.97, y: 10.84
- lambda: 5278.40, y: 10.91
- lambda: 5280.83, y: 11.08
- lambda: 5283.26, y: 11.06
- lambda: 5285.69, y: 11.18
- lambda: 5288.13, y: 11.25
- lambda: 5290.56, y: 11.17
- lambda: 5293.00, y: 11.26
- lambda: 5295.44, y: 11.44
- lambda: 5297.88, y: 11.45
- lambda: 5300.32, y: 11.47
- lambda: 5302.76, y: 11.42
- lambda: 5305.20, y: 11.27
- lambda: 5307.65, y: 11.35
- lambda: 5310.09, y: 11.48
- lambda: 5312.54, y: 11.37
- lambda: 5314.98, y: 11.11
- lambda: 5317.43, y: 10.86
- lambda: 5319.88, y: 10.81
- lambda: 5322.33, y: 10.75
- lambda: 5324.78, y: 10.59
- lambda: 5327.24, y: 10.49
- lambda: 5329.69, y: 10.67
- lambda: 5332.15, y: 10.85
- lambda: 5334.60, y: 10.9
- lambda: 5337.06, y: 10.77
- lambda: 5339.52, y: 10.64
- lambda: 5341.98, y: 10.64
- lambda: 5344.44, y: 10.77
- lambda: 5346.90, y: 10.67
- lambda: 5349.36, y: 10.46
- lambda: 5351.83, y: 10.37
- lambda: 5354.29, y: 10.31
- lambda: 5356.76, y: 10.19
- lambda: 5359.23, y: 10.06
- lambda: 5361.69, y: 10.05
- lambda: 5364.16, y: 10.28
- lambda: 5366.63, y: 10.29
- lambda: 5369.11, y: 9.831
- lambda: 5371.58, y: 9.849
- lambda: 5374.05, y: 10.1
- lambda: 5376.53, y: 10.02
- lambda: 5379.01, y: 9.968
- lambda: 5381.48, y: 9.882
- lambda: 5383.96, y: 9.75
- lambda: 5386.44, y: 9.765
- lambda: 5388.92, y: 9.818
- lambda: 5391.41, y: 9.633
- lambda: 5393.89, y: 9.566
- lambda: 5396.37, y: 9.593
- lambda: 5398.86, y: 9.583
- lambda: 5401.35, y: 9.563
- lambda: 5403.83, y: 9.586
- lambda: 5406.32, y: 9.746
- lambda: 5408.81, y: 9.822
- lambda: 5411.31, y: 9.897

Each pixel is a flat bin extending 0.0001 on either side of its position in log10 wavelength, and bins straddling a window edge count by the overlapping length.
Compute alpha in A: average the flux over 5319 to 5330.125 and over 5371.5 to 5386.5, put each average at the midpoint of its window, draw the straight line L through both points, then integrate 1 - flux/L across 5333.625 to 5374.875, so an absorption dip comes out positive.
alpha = -0.42 A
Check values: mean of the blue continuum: 10.7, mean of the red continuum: 9.92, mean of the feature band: 10.4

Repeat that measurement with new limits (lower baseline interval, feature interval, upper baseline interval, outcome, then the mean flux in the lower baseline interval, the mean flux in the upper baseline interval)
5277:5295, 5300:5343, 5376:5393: -1.2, 11.1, 9.82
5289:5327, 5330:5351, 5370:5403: -0.2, 11.2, 9.78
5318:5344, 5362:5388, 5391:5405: 0.0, 10.7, 9.59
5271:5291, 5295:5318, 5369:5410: -1.2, 11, 9.77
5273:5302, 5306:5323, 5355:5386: -0.5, 11.2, 10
